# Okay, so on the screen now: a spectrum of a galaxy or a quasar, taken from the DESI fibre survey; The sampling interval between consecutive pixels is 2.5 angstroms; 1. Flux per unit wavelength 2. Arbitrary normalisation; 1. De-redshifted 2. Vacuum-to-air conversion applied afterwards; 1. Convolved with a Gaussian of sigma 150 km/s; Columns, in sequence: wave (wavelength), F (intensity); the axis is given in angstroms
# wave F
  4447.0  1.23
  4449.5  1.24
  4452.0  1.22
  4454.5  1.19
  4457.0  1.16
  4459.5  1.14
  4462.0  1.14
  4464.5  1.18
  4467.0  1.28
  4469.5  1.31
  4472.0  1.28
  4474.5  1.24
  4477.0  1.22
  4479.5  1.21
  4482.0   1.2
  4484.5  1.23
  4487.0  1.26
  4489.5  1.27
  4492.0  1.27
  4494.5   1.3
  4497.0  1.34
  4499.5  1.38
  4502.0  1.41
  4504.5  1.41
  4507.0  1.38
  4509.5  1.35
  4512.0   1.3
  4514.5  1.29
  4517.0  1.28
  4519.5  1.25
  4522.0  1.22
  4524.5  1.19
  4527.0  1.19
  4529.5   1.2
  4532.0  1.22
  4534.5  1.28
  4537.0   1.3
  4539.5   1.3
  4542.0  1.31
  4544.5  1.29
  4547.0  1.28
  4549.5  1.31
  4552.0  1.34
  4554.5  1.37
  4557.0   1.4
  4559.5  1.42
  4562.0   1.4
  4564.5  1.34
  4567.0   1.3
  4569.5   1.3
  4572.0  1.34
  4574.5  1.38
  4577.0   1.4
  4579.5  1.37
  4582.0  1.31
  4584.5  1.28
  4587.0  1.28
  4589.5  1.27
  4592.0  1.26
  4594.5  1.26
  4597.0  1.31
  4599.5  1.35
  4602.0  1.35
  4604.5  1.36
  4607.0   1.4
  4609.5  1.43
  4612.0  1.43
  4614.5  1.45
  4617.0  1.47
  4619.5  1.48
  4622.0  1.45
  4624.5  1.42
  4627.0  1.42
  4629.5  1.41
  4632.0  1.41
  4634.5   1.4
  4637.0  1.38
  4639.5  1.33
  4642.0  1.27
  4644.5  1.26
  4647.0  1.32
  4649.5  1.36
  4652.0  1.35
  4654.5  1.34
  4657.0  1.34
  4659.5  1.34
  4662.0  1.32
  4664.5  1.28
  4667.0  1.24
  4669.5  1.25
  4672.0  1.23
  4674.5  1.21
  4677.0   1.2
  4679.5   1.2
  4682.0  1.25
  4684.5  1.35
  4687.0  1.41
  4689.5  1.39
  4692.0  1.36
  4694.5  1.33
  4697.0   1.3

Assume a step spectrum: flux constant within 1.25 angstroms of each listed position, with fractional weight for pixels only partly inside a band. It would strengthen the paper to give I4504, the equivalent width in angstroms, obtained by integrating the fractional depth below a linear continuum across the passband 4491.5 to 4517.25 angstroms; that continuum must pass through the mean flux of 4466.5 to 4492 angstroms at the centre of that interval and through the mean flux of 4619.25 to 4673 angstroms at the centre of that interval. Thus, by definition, -1.6 angstroms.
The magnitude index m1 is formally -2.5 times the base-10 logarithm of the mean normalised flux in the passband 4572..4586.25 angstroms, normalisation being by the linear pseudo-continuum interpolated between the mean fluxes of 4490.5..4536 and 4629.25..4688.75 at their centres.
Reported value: -0.04 mag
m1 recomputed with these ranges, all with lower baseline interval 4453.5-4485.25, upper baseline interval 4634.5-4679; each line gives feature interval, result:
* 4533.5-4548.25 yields -0.041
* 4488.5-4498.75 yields -0.065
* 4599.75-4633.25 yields -0.113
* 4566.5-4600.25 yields -0.043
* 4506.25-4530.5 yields -0.024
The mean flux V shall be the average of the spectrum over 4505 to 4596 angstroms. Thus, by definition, 1.31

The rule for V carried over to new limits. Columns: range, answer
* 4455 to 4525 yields 1.27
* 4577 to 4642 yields 1.37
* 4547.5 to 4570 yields 1.35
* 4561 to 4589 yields 1.33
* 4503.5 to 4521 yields 1.32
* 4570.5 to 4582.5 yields 1.36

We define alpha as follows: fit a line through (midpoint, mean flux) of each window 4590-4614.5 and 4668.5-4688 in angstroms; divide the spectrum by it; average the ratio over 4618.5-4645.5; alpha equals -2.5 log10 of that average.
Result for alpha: -0.05 mag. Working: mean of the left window 1.35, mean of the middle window 1.38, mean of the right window 1.26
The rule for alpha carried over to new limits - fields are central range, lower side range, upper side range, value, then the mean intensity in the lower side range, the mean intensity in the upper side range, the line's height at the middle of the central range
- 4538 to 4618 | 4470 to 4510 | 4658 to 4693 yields -0.04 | 1.3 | 1.29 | 1.29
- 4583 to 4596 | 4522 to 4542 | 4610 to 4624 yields 0.09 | 1.24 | 1.45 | 1.38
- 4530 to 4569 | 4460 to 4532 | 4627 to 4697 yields -0.03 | 1.27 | 1.32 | 1.28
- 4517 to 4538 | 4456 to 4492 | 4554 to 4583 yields 0.06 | 1.22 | 1.36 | 1.3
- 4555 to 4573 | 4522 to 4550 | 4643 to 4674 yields -0.07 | 1.26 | 1.3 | 1.27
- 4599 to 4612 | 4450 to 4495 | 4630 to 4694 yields -0.08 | 1.23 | 1.31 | 1.29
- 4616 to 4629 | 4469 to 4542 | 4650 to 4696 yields -0.12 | 1.28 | 1.3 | 1.29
